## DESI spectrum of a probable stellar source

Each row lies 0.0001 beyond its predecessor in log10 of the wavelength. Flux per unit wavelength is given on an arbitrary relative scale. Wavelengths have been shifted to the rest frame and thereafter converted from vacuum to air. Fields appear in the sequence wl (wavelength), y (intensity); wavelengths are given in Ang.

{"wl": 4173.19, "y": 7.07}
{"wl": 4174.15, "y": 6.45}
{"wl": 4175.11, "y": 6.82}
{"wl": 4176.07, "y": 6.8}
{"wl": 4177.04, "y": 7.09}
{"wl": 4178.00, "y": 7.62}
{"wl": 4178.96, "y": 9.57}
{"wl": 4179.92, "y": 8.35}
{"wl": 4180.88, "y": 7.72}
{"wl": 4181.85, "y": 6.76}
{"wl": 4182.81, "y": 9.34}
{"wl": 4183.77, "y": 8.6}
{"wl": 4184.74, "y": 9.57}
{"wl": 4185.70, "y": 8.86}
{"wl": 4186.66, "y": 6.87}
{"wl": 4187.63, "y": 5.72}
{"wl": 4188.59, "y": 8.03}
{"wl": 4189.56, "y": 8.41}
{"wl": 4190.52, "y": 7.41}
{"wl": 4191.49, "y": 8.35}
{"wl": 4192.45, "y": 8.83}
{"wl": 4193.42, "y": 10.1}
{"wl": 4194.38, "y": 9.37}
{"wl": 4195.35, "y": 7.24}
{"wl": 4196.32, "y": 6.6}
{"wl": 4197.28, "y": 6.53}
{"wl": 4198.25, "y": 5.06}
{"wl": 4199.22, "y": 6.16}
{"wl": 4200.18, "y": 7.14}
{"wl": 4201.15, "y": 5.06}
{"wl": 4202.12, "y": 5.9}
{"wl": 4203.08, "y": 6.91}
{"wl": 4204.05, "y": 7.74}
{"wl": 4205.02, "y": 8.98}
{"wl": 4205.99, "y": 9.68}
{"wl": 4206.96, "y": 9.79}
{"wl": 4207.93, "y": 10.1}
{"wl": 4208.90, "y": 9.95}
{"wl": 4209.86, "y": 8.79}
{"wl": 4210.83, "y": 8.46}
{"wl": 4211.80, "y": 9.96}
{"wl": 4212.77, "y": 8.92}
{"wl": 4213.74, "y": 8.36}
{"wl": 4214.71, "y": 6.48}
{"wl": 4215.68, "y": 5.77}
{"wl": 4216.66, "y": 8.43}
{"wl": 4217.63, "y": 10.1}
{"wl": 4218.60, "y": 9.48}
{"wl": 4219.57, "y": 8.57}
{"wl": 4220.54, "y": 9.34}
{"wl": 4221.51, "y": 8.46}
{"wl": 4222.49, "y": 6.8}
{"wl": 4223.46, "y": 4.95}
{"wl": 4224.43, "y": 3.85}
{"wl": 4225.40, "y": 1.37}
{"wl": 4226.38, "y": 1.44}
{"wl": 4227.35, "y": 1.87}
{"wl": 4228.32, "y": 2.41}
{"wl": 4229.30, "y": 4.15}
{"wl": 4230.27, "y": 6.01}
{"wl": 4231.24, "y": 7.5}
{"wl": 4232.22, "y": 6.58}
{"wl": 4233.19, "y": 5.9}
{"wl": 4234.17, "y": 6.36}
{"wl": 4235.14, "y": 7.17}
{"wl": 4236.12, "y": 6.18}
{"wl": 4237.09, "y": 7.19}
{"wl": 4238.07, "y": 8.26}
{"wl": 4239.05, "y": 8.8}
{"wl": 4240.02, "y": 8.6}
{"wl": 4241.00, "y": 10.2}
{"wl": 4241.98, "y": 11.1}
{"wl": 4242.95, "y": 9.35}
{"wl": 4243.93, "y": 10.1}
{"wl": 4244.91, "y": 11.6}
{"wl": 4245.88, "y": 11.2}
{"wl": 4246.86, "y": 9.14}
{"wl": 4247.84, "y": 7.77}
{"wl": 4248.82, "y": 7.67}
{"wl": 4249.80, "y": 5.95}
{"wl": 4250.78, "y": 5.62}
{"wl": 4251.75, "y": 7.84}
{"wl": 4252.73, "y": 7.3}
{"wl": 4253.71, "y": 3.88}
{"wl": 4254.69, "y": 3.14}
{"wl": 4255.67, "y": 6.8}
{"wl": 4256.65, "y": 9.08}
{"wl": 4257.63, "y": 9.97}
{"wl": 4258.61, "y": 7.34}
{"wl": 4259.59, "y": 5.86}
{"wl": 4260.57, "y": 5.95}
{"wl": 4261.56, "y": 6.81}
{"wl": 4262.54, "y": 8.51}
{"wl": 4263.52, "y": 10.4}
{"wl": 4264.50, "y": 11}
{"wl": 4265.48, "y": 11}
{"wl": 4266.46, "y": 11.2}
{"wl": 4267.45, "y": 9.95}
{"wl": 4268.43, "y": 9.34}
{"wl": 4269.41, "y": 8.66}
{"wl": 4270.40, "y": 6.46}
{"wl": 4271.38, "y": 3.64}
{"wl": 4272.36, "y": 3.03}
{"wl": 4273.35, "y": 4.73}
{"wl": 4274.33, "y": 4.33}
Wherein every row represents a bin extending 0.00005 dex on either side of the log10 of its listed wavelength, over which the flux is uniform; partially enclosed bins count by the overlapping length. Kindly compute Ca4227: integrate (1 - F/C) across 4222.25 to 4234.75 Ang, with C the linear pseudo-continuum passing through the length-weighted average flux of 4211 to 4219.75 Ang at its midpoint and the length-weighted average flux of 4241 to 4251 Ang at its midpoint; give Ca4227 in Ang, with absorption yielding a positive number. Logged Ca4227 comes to 6.03 Ang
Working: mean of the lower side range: 8.44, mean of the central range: 4.53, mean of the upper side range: 9.1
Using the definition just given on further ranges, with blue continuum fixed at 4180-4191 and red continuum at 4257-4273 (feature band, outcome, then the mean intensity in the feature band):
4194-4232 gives 4.6 Ang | 7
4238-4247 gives -2.2 Ang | 9.94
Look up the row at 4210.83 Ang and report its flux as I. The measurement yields 8.46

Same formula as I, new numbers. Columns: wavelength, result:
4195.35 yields 7.24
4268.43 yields 9.34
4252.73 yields 7.3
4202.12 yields 5.9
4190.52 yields 7.41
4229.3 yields 4.15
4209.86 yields 8.79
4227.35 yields 1.87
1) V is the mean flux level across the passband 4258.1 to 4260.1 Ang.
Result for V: 6.63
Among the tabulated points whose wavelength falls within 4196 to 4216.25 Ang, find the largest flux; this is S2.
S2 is 10.1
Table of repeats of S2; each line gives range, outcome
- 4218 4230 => 9.48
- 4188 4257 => 11.6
